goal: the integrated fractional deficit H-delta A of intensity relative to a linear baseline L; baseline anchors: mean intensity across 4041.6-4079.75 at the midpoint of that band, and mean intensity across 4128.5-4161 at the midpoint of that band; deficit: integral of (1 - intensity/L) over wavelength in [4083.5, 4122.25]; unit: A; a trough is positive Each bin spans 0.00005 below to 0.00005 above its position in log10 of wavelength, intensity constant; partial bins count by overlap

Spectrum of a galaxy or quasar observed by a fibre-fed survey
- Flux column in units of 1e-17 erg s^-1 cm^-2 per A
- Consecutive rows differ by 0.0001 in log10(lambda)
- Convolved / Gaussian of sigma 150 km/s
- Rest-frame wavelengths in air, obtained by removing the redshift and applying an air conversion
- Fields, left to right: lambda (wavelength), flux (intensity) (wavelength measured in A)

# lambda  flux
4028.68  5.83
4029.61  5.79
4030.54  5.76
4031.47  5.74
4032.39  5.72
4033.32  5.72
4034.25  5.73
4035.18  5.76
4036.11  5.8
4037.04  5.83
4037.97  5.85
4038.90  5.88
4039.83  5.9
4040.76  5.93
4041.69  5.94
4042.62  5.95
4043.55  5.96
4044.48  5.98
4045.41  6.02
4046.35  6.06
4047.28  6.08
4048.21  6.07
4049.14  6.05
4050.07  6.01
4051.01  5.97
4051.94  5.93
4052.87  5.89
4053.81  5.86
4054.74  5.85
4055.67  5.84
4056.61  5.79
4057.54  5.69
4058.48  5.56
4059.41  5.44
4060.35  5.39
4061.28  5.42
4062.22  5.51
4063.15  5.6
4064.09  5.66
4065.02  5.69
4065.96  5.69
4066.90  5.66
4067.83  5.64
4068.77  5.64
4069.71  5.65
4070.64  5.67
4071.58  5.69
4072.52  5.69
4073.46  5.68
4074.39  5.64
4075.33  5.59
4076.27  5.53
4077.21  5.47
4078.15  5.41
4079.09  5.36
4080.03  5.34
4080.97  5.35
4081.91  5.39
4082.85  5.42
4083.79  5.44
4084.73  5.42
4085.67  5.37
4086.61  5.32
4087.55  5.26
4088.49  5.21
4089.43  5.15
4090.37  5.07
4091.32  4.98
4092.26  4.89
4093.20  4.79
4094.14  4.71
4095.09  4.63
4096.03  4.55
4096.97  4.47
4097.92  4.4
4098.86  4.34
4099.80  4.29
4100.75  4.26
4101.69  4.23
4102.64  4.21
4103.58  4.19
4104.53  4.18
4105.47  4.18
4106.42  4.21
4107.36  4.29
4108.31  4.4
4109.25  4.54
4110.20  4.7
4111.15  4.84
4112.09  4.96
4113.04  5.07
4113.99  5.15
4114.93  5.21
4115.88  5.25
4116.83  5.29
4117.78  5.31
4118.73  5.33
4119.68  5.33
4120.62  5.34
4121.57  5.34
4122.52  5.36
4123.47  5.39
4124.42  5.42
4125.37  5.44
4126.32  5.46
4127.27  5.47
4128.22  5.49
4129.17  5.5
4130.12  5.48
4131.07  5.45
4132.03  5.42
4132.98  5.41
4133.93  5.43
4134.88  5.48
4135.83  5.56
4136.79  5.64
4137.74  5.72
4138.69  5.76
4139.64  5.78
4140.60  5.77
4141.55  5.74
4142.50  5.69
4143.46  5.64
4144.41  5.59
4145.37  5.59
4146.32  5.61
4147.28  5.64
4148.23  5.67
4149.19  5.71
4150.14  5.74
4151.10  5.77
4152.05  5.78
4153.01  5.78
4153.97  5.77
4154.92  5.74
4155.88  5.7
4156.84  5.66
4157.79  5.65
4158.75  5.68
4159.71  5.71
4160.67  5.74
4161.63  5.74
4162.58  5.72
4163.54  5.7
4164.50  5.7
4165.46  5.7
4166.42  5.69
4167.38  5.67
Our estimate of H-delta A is 5.8 A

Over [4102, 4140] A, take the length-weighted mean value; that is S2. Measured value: 5.15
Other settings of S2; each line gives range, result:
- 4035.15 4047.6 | 5.93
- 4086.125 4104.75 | 4.66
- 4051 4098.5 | 5.41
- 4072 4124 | 5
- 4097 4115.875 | 4.53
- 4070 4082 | 5.53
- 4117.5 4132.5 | 5.41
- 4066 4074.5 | 5.67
